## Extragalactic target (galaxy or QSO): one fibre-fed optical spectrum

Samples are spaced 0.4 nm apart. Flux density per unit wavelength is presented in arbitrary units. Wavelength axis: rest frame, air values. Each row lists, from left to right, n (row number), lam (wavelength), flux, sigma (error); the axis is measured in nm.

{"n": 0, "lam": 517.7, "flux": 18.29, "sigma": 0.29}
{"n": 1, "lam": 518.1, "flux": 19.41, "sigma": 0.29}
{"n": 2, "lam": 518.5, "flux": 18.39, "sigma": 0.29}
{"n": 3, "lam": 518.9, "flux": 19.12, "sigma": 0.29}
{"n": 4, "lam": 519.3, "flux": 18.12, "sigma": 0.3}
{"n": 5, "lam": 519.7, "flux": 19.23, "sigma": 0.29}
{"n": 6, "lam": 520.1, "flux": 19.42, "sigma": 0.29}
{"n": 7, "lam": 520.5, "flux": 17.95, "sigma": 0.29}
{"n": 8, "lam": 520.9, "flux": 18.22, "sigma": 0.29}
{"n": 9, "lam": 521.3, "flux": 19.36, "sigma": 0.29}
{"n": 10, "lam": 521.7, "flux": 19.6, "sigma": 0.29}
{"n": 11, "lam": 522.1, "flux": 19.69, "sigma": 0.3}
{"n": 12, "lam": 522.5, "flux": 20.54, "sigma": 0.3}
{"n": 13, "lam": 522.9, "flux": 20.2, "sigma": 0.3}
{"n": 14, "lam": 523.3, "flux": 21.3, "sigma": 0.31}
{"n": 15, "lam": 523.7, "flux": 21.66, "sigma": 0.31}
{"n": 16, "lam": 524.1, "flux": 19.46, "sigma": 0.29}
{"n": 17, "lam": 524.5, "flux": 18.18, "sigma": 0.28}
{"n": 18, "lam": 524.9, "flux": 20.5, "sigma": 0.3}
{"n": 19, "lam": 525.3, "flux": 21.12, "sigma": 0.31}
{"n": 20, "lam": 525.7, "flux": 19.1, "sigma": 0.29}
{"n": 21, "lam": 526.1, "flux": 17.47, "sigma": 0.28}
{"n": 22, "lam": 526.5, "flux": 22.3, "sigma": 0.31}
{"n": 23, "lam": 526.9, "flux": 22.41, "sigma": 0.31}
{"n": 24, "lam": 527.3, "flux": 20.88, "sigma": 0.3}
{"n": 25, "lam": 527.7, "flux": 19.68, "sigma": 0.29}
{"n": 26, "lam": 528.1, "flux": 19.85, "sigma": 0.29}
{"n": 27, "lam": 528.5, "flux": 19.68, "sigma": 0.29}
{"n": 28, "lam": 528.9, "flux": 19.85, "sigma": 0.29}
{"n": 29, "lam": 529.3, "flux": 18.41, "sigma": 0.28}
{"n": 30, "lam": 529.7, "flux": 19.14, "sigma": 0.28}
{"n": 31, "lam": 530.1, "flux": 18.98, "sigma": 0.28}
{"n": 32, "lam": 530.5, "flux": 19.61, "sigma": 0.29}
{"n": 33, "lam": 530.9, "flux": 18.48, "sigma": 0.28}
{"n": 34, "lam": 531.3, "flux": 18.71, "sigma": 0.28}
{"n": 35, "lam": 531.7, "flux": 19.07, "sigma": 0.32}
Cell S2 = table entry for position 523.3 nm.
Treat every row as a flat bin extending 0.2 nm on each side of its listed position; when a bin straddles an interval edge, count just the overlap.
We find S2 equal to 21.3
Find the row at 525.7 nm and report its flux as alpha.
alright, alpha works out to 19.1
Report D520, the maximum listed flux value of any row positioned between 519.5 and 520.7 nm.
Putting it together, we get 19.42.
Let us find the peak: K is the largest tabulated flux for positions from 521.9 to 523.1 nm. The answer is 20.54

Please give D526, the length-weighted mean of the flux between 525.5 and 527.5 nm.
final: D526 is 20.4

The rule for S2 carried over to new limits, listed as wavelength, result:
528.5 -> 19.68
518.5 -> 18.39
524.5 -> 18.18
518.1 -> 19.41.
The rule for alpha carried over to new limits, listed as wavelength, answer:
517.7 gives 18.29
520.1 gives 19.42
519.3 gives 18.12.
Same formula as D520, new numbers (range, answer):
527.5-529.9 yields 19.85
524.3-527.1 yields 22.41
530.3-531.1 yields 19.61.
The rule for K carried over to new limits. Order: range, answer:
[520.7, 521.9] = 19.6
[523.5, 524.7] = 21.66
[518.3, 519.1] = 19.12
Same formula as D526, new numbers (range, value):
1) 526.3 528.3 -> 21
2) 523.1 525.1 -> 20.2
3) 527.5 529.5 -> 19.5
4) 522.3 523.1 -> 20.4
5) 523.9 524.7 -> 18.8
